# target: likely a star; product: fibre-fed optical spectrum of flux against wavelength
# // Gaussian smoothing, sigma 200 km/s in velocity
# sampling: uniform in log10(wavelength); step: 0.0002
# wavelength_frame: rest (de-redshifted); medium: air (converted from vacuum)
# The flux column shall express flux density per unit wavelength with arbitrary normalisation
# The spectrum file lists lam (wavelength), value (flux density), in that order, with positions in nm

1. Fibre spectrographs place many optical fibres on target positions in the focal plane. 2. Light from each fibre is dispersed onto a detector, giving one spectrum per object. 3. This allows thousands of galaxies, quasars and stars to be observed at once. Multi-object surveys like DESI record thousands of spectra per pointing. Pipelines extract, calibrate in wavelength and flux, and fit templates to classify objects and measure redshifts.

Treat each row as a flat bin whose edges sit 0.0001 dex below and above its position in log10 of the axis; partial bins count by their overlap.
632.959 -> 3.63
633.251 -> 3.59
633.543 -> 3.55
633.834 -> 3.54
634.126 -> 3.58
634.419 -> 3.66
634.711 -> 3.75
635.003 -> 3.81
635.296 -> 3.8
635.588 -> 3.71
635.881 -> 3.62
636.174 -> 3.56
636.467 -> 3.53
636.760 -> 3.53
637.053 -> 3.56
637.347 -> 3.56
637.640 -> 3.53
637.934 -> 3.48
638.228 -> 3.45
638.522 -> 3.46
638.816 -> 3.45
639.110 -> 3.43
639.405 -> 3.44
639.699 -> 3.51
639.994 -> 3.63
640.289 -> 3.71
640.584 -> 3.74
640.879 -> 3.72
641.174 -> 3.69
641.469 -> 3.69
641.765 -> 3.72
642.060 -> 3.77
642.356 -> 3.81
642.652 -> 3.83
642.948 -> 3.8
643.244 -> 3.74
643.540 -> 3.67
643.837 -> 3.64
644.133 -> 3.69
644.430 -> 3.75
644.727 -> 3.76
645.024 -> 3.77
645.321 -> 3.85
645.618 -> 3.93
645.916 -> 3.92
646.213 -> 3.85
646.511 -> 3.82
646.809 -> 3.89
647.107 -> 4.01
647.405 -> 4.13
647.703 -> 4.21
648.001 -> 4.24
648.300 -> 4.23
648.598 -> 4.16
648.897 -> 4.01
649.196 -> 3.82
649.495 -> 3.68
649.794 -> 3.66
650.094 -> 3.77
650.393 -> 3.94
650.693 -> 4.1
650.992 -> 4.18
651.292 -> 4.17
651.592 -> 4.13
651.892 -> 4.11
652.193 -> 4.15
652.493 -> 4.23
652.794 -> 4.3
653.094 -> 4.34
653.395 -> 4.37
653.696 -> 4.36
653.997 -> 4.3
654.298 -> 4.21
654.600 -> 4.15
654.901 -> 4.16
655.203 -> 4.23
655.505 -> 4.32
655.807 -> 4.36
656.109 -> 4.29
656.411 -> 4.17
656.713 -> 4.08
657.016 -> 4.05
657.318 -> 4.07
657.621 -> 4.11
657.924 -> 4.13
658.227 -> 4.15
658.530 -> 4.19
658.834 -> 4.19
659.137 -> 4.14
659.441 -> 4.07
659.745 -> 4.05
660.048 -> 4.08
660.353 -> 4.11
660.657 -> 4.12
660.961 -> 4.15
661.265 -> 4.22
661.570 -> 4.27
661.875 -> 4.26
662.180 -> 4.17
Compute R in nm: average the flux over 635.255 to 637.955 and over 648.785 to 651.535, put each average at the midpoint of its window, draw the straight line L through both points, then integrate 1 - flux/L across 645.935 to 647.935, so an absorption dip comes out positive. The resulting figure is -0.07 nm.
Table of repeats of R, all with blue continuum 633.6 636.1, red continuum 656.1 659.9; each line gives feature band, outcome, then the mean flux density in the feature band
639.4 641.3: 0.07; 3.65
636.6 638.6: 0.12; 3.51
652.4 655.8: -0.19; 4.27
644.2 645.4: 0.03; 3.77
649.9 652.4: -0.05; 4.07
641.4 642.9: 0.02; 3.77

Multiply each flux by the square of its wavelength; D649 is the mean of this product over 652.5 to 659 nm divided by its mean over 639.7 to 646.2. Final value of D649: 1.17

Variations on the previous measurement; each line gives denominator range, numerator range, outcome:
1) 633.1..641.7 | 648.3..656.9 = 1.21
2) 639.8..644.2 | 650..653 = 1.14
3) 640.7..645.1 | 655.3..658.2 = 1.17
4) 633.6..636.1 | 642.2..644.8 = 1.05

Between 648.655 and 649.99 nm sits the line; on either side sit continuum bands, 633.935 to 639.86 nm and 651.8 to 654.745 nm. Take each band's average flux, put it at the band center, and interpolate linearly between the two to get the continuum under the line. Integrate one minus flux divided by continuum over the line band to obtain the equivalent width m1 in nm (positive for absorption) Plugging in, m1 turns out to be 0.089 nm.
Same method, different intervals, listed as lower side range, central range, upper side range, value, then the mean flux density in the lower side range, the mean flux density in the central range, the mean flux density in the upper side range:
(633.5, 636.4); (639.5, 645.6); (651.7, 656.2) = 0.268 nm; 3.66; 3.73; 4.26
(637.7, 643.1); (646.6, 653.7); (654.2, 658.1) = -0.205 nm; 3.63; 4.08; 4.18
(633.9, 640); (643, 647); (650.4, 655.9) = 0.105 nm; 3.57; 3.79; 4.22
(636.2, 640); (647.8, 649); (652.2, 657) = -0.061 nm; 3.5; 4.17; 4.25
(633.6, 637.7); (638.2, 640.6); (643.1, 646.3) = 0.104 nm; 3.63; 3.53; 3.78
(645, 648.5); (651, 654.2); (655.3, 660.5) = -0.129 nm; 4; 4.24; 4.15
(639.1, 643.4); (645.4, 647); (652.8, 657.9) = -0.003 nm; 3.69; 3.88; 4.22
